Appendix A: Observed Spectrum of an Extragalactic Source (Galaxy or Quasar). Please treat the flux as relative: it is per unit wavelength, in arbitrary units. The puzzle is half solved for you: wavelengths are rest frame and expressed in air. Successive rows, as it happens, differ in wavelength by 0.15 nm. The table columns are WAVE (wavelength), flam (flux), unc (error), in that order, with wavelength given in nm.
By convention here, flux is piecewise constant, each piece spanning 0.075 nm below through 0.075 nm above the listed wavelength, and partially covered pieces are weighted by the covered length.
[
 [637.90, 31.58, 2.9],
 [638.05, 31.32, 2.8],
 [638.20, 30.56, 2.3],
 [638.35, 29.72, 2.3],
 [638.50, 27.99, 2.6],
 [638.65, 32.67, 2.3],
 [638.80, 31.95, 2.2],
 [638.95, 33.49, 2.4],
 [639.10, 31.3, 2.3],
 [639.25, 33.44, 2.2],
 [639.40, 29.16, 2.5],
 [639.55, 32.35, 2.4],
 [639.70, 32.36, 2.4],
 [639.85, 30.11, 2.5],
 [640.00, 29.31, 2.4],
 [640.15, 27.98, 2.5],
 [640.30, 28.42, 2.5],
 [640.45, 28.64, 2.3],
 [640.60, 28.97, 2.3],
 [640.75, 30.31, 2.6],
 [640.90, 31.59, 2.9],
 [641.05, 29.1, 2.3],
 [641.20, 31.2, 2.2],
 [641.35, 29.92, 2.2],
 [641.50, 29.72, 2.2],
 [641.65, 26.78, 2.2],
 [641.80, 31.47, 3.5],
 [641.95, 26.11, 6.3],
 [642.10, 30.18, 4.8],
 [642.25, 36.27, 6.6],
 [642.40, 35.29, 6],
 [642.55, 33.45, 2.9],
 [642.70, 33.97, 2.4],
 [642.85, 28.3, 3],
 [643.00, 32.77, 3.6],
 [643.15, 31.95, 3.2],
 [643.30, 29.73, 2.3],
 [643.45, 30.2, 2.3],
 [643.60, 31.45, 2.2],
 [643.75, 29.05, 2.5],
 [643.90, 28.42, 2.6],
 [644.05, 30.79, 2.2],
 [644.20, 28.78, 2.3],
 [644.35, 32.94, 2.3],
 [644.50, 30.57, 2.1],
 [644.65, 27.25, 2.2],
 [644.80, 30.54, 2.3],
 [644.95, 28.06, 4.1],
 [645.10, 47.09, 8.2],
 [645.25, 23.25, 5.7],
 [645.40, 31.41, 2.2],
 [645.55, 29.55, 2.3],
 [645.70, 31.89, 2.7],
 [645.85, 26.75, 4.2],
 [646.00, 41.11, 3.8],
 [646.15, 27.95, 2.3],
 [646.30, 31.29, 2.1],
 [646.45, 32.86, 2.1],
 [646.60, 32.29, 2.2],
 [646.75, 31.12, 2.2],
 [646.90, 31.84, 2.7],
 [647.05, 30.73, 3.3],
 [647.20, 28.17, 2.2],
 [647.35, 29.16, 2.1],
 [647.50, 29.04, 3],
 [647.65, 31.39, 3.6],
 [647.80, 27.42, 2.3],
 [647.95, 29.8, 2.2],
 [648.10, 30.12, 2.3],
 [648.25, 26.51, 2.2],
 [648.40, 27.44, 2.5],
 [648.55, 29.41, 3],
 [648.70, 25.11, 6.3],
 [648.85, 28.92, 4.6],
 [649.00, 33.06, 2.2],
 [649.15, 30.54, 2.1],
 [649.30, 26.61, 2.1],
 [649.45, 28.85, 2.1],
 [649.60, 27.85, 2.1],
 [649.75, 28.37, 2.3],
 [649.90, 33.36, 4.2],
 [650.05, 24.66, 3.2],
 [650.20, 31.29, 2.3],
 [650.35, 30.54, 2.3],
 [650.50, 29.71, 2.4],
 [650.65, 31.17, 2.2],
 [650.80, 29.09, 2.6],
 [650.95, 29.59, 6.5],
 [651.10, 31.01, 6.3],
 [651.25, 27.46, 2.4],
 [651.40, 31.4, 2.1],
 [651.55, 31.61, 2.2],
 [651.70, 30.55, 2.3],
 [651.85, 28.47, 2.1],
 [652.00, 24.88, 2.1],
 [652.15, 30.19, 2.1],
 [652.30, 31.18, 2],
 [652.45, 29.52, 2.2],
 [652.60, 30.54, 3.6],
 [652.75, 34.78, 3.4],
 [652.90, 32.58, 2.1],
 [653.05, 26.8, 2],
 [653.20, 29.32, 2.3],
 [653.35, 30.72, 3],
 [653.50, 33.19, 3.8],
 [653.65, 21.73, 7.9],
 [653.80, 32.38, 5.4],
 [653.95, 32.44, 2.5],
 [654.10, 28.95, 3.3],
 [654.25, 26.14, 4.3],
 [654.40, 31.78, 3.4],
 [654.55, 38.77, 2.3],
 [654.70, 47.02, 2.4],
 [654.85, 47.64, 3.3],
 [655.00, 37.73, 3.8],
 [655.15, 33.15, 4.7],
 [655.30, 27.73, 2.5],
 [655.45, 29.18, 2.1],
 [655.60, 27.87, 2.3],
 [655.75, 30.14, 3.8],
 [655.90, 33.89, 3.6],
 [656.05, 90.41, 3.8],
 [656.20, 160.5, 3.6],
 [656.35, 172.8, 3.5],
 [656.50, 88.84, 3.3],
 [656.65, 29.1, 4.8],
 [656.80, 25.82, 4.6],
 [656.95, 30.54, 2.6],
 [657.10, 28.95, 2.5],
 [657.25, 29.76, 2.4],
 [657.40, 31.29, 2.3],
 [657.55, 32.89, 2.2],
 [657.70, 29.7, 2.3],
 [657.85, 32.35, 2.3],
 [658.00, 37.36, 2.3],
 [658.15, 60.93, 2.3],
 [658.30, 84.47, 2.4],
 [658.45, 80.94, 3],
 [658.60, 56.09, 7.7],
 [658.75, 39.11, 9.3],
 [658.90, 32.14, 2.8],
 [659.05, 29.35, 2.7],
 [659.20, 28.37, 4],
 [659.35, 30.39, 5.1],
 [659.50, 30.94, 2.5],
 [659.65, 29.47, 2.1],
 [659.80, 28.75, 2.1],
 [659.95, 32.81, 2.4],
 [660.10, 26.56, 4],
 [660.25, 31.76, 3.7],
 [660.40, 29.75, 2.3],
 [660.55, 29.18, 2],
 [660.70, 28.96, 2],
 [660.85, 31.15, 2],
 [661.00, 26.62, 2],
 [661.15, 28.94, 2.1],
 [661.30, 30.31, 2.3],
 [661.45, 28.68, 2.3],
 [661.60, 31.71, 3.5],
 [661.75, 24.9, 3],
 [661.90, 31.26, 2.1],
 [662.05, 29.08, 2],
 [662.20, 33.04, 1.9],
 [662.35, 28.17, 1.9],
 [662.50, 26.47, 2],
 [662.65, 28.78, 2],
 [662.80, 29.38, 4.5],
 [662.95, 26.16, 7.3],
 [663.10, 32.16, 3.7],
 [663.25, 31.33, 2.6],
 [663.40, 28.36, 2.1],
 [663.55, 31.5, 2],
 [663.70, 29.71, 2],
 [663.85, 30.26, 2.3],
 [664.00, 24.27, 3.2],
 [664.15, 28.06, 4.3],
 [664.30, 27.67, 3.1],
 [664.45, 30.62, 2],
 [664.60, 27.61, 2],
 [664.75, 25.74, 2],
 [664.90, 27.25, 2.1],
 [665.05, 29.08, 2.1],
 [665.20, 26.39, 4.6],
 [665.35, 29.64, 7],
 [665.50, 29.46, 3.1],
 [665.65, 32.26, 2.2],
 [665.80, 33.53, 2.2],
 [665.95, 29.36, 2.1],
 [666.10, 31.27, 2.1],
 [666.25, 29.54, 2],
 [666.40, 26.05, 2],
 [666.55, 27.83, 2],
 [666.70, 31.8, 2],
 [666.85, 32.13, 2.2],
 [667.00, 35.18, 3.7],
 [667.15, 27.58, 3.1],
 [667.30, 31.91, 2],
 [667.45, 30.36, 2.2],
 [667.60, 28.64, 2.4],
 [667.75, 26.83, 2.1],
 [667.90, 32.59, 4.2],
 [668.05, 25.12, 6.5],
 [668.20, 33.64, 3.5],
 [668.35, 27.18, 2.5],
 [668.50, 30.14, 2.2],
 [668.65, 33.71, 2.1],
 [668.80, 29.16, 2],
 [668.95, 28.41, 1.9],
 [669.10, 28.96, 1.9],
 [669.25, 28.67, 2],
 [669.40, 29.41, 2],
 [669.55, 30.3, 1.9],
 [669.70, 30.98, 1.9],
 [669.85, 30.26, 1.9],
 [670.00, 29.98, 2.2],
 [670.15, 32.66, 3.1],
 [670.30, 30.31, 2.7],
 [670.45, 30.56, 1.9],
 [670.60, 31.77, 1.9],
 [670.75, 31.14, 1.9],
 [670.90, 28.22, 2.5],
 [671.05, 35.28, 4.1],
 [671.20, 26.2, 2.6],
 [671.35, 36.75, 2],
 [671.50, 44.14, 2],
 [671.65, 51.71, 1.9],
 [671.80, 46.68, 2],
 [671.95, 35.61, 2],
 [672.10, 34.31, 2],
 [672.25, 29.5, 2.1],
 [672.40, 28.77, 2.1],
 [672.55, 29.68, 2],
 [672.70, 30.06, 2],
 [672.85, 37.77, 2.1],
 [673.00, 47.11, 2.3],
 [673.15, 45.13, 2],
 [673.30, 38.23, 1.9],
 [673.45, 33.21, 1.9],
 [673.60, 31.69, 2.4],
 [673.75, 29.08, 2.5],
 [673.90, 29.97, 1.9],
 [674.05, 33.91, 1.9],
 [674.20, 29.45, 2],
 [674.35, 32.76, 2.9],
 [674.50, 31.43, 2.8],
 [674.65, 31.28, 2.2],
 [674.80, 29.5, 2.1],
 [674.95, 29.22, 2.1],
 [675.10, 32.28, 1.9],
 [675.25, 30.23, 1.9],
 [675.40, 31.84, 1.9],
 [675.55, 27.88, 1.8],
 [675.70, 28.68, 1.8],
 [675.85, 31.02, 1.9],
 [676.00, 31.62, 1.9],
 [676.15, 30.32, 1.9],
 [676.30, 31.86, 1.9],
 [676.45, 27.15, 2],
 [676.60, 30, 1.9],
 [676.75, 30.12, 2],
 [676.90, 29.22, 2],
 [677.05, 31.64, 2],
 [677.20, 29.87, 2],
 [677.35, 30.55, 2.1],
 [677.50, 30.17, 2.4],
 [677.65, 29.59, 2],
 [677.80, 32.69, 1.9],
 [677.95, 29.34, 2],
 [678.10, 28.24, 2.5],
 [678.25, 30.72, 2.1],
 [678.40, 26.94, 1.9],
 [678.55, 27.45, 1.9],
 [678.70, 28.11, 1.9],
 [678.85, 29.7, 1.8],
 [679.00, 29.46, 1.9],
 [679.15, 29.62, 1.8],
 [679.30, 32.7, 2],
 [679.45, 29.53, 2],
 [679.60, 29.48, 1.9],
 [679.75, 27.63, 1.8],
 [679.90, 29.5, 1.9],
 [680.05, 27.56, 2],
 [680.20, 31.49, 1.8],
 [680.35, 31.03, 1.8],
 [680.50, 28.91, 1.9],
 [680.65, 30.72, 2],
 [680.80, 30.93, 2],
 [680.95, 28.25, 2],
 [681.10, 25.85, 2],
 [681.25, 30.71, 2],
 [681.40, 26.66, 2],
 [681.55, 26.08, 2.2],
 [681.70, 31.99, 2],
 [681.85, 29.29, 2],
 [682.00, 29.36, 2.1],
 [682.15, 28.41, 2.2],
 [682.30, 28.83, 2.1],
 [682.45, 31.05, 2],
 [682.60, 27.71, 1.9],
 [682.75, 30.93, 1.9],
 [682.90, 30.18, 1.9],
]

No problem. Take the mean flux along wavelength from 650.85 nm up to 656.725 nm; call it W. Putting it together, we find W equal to 41.3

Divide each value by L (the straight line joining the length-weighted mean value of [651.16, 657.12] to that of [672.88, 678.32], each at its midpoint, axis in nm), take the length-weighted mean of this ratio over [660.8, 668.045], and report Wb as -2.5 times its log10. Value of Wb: 0.24 mag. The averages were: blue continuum 41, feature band 29.3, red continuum 31.6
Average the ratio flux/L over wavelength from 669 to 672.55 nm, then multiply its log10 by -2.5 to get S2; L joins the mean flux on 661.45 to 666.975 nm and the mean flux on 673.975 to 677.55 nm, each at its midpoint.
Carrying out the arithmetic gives -0.11 mag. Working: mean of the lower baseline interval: 29.3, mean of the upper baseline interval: 30.5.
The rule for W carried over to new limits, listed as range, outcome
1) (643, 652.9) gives 30.2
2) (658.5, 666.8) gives 30.1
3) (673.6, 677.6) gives 30.4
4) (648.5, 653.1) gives 29.7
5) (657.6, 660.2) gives 40.4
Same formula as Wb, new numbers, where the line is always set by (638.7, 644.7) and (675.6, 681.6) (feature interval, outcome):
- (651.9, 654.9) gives -0.055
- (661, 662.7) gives 0.034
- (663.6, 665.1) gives 0.071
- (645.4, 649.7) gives 0.021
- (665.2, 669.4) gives -0.003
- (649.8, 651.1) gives 0.015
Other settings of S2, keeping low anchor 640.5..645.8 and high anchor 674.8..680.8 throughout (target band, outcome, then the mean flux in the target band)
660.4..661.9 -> 0.044 mag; 29.1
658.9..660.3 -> 0.016 mag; 29.9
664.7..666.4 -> 0.032 mag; 29.3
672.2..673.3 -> -0.191 mag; 35.8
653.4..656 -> -0.101 mag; 33.5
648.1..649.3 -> 0.072 mag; 28.7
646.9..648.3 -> 0.048 mag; 29.3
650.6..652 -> 0.030 mag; 29.7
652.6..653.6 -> -0.015 mag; 30.9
